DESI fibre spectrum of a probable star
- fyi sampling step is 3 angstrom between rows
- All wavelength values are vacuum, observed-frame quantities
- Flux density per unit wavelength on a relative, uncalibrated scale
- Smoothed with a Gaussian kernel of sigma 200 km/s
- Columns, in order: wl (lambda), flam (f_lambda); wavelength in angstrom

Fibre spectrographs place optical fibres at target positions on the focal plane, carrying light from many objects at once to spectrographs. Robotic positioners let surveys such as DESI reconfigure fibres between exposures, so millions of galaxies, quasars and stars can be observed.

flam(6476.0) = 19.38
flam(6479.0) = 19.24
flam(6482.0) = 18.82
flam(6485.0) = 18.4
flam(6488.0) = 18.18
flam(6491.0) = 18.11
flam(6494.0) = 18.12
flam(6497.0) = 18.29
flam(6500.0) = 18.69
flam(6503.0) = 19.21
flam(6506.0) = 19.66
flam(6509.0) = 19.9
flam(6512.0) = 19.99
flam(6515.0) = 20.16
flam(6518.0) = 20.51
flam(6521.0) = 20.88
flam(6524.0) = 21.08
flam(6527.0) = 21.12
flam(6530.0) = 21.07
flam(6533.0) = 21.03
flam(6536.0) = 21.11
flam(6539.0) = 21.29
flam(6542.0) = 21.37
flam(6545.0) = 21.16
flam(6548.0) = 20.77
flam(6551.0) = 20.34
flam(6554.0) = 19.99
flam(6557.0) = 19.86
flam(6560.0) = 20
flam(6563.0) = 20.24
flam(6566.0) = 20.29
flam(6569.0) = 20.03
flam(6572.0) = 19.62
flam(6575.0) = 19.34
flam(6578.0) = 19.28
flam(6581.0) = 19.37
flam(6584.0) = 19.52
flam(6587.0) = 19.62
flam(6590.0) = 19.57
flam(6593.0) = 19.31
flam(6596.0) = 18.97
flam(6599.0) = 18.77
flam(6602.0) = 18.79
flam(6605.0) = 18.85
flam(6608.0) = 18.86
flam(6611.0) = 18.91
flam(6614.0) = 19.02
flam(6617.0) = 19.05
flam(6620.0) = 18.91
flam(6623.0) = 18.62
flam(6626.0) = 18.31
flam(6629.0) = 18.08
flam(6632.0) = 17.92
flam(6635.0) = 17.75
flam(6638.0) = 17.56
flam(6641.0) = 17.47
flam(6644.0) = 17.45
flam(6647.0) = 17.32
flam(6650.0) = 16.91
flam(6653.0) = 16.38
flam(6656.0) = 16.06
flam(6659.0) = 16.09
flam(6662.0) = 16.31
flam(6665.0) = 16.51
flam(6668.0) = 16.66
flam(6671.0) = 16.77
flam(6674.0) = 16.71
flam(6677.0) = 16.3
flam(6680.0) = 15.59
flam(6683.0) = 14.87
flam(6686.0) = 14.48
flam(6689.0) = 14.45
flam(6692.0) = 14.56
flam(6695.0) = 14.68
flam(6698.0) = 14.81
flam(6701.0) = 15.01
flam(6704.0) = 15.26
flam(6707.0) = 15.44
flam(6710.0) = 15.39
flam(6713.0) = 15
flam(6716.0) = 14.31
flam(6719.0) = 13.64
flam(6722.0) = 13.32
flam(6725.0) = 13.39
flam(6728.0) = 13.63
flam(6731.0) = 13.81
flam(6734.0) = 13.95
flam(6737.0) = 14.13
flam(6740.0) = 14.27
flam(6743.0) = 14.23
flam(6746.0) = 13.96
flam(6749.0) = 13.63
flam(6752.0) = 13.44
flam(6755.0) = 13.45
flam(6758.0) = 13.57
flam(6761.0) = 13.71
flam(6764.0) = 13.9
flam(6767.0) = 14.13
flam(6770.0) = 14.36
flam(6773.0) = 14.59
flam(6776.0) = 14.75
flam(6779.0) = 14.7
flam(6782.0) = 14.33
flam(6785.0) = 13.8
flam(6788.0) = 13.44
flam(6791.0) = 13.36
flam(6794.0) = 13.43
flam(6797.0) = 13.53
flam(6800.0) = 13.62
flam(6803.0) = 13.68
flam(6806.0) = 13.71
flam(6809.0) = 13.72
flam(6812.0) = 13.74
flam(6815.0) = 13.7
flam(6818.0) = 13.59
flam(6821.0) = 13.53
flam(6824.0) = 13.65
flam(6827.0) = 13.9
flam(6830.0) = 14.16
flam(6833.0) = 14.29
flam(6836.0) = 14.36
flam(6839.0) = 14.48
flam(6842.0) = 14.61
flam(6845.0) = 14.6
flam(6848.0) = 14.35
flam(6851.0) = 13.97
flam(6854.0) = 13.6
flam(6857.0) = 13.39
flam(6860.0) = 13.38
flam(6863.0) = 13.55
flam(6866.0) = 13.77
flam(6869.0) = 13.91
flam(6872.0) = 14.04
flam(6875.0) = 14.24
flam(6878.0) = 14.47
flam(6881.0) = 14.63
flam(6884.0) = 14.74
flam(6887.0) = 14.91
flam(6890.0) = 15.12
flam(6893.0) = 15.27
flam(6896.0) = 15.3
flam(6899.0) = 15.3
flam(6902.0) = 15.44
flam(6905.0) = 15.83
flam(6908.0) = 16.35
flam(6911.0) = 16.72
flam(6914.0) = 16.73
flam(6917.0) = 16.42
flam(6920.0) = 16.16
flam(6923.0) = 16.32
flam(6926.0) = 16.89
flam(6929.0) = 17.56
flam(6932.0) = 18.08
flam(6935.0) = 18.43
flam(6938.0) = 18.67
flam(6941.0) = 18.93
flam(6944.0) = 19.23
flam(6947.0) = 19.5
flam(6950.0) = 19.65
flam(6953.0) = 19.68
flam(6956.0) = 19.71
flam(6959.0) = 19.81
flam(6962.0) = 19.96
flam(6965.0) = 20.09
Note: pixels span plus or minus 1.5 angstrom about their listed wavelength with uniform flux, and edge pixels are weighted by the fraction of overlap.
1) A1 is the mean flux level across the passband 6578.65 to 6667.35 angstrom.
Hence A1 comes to 18.1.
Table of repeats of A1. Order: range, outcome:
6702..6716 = 15.2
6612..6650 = 18.1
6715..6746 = 13.9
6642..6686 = 16.4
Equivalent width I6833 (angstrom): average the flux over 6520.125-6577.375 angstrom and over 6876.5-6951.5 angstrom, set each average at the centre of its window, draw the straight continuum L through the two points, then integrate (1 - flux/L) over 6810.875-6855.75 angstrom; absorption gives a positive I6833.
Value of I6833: 8.92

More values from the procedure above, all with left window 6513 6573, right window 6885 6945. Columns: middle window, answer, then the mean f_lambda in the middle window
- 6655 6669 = 2.2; 16.3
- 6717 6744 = 6.9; 13.8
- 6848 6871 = 4.7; 13.7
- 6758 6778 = 4.4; 14.2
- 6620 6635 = 1.1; 18.3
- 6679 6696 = 3.8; 14.8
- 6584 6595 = 0.3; 19.5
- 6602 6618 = 0.8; 18.9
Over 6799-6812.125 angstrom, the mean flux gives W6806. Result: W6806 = 13.7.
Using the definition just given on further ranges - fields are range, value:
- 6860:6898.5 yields 14.5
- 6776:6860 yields 13.9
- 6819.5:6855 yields 14.1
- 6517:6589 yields 20.4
